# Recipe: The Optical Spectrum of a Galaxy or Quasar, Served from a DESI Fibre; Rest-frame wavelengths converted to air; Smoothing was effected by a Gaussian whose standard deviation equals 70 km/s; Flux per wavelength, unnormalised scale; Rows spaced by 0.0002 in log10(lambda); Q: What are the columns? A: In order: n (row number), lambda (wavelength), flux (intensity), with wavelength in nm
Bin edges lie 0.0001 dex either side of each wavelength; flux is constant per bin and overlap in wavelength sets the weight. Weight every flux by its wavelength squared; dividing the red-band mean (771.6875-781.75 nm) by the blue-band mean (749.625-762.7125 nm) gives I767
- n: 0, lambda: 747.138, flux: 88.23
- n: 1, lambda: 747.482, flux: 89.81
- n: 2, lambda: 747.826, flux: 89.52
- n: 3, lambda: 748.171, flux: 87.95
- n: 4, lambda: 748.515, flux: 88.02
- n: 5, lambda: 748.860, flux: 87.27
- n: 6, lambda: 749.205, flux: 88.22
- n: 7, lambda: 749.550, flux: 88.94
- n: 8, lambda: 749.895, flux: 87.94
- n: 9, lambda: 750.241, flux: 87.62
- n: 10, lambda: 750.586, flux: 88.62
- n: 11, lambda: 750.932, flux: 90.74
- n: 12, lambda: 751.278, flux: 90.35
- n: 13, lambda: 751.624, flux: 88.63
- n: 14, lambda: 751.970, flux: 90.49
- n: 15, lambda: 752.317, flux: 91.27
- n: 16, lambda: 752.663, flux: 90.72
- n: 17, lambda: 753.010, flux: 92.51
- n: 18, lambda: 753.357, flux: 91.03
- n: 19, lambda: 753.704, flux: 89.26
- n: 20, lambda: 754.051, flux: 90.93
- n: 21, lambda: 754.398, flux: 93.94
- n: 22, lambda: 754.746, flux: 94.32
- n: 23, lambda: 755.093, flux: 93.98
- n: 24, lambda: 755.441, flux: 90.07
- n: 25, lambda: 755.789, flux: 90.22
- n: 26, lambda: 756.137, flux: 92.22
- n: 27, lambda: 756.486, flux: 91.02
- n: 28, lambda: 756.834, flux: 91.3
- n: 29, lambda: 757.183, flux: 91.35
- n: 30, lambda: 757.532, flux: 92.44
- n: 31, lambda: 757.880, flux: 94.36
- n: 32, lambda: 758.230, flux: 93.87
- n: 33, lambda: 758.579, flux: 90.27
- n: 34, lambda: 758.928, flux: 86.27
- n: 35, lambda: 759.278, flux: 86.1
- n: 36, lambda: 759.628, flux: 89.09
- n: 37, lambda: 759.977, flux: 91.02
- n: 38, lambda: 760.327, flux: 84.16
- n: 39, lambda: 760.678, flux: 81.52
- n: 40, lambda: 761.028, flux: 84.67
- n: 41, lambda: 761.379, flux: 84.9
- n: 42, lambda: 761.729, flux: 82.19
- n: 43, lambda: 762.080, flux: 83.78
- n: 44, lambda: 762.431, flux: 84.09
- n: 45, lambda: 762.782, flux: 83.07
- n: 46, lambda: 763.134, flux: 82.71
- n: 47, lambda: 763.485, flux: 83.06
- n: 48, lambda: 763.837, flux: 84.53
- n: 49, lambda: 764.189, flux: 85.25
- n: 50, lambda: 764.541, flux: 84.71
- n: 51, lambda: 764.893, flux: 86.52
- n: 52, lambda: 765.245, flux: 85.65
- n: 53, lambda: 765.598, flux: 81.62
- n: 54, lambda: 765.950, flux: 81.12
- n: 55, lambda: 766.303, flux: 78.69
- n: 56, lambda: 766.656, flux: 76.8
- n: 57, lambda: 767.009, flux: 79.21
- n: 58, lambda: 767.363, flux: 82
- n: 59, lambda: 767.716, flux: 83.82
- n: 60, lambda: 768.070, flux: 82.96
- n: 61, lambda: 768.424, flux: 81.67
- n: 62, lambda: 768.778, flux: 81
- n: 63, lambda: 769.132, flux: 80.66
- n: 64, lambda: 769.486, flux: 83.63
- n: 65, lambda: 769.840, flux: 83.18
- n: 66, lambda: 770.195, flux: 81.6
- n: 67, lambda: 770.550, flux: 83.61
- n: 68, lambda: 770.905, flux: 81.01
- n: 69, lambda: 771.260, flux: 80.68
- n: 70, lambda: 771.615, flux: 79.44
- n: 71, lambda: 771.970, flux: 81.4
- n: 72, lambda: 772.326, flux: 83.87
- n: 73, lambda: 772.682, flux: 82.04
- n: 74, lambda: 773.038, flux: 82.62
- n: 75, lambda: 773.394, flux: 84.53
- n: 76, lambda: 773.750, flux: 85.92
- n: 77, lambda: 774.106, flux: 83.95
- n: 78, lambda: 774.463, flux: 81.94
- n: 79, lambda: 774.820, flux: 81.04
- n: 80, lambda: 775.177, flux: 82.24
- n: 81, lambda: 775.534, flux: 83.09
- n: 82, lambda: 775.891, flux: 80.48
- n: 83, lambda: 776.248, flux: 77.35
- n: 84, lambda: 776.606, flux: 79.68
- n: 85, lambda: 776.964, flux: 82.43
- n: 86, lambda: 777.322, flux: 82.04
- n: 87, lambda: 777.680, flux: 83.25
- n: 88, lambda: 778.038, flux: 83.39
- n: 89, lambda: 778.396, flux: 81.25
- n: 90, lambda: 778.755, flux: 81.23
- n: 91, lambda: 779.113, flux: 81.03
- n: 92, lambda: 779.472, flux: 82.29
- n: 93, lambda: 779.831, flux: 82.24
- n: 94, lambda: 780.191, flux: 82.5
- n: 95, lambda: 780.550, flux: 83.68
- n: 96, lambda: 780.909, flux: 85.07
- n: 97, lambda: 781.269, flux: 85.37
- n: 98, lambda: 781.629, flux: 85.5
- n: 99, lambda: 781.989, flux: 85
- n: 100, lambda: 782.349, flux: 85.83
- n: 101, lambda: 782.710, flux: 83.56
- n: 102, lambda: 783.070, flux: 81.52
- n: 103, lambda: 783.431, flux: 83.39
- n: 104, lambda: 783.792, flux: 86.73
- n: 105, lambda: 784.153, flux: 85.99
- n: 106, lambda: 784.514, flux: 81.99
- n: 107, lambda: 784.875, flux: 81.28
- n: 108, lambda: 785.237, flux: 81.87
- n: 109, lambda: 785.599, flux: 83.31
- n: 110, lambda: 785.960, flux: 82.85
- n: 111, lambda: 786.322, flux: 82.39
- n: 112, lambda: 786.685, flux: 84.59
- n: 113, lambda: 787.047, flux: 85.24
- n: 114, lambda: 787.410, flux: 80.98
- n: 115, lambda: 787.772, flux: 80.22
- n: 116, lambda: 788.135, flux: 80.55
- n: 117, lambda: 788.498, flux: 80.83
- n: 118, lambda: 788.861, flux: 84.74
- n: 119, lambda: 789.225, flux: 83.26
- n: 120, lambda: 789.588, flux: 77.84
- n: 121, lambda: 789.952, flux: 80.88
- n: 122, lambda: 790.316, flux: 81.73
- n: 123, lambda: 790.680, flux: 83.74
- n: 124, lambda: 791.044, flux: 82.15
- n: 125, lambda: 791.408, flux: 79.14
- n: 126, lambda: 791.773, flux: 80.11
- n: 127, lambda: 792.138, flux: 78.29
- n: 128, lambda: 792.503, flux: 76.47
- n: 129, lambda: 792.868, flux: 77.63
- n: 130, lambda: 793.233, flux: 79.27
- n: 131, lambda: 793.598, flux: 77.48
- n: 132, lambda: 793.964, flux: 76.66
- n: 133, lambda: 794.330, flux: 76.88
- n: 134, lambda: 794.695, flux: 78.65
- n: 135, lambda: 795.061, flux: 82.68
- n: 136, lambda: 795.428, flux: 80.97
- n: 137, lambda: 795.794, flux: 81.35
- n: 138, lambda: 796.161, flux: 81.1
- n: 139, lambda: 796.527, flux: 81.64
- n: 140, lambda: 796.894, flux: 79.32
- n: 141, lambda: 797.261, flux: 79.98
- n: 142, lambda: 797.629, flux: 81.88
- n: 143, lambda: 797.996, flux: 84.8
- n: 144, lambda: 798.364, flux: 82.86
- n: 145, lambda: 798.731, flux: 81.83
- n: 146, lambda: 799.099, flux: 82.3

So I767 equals 0.97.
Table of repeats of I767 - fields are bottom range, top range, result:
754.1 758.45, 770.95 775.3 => 0.93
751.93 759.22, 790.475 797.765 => 0.96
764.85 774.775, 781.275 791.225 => 1.05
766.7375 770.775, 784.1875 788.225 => 1.05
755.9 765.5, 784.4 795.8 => 1.00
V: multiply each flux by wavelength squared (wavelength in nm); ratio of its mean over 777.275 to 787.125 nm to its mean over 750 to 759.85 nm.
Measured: 1.0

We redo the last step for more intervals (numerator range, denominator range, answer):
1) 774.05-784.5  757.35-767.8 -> 1.02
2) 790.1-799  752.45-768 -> 1.01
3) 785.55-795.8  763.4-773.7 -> 1.04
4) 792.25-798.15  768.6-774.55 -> 1.03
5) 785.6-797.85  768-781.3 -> 1.03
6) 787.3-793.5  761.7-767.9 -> 1.04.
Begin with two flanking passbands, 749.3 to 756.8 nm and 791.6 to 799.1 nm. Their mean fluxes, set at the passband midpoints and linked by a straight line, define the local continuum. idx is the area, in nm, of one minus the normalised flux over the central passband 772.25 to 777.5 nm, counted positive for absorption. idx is 0.19 nm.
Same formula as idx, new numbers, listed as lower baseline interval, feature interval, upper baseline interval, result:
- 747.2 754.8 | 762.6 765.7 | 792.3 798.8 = 0.10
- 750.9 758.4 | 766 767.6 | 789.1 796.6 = 0.15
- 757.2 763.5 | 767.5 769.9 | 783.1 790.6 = 0.09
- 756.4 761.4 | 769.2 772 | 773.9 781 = 0.09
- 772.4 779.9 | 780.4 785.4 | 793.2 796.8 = -0.17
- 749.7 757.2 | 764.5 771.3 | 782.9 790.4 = 0.41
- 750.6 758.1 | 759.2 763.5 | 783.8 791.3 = 0.23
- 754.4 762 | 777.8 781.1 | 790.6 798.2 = 0.05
